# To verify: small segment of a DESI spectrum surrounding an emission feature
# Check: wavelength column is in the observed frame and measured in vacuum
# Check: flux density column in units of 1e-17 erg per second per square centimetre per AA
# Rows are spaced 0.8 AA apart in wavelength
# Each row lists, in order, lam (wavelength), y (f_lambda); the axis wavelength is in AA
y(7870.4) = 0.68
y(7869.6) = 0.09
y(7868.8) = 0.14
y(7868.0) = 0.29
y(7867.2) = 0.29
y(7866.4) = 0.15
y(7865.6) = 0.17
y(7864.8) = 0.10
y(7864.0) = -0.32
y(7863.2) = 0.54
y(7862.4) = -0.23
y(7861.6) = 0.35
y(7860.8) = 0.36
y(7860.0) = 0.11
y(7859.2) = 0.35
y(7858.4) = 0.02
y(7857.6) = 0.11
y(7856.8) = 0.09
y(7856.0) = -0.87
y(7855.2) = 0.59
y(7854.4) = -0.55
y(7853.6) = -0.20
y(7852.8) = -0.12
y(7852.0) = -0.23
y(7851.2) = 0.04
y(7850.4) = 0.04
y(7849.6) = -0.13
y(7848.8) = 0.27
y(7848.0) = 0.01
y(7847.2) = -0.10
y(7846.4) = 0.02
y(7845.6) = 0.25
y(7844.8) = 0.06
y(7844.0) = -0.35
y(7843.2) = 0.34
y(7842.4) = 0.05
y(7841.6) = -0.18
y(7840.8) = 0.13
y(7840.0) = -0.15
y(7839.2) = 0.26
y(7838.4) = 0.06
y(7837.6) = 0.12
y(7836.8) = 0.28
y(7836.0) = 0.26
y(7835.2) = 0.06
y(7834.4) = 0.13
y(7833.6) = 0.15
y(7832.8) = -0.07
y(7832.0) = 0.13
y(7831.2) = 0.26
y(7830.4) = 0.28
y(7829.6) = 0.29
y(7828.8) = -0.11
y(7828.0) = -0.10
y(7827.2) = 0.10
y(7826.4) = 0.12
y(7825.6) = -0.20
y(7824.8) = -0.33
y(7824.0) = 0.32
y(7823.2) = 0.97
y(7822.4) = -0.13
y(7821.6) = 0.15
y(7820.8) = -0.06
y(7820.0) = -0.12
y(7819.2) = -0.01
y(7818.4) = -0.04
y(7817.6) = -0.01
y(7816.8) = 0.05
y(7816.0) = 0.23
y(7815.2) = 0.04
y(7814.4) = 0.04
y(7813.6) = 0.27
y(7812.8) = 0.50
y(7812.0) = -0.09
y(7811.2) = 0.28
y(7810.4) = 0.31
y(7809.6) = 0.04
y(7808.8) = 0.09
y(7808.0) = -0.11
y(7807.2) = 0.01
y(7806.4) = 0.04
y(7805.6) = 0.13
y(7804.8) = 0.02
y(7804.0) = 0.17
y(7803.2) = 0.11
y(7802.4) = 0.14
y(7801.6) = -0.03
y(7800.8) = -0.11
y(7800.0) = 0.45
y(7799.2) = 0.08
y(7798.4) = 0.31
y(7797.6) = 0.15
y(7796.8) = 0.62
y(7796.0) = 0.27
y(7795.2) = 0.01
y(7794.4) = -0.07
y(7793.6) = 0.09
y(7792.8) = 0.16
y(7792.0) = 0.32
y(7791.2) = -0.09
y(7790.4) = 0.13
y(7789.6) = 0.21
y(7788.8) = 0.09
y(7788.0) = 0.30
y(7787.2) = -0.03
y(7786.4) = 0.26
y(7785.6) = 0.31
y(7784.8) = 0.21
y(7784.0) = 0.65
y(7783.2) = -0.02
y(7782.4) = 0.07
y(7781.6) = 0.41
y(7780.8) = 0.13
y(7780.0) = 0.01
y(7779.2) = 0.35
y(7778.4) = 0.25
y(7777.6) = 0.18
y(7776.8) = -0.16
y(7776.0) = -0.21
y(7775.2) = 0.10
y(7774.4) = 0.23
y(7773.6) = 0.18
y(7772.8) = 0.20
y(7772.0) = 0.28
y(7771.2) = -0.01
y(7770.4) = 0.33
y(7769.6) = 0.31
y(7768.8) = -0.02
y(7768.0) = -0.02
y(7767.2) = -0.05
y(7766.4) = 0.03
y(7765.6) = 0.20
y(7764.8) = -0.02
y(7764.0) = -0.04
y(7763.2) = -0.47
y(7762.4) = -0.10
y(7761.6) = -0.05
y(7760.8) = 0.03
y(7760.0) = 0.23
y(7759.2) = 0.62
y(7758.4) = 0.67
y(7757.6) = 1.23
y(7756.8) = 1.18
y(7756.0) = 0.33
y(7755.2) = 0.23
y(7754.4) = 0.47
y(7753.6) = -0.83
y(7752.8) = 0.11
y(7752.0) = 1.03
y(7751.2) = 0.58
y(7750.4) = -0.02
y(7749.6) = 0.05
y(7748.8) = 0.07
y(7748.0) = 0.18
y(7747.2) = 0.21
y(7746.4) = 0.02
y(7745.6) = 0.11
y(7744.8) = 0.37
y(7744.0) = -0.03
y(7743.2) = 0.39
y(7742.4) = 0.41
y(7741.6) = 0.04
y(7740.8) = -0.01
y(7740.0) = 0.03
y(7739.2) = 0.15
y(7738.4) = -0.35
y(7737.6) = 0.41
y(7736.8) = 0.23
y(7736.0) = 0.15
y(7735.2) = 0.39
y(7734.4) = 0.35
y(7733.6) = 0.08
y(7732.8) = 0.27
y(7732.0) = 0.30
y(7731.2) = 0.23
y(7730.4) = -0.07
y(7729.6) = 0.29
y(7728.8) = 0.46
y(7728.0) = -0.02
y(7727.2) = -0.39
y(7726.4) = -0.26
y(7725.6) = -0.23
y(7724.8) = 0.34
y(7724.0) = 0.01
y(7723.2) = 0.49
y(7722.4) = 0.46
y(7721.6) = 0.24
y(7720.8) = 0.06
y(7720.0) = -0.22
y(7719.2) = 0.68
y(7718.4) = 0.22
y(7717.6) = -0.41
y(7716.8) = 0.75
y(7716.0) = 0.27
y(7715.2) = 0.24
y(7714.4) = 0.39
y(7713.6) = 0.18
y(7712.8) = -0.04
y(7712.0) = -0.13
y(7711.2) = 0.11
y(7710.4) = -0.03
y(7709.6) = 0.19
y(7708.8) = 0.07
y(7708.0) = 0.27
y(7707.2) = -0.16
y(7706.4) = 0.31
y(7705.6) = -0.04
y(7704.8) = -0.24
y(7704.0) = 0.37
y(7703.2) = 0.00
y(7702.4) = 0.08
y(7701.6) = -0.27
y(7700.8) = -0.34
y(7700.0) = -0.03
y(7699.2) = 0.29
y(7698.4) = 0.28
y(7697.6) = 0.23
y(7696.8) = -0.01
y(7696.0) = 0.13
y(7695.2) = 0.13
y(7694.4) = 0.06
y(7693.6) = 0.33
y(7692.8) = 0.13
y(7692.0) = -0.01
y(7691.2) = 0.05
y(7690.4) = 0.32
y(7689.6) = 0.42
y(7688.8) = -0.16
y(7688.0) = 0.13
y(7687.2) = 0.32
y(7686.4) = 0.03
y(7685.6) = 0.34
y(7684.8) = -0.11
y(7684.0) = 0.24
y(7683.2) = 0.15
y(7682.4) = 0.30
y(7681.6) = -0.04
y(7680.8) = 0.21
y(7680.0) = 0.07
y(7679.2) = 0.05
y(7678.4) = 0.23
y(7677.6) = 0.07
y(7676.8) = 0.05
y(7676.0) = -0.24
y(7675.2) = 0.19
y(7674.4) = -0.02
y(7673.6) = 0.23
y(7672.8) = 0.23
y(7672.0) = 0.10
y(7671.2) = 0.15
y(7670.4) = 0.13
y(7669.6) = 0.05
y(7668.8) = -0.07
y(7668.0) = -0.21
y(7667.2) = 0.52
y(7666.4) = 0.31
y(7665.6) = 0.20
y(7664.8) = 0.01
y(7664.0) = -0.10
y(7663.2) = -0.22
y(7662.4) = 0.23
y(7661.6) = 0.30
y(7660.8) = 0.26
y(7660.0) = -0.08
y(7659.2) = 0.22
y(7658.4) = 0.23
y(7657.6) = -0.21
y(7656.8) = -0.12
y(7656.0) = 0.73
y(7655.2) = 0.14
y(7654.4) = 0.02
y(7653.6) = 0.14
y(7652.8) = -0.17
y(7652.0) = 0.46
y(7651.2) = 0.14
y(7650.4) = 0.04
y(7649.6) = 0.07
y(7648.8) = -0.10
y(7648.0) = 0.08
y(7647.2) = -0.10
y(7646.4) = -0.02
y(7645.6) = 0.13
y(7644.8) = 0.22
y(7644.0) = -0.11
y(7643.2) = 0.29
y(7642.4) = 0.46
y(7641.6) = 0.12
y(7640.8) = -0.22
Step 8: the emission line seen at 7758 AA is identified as H-alpha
